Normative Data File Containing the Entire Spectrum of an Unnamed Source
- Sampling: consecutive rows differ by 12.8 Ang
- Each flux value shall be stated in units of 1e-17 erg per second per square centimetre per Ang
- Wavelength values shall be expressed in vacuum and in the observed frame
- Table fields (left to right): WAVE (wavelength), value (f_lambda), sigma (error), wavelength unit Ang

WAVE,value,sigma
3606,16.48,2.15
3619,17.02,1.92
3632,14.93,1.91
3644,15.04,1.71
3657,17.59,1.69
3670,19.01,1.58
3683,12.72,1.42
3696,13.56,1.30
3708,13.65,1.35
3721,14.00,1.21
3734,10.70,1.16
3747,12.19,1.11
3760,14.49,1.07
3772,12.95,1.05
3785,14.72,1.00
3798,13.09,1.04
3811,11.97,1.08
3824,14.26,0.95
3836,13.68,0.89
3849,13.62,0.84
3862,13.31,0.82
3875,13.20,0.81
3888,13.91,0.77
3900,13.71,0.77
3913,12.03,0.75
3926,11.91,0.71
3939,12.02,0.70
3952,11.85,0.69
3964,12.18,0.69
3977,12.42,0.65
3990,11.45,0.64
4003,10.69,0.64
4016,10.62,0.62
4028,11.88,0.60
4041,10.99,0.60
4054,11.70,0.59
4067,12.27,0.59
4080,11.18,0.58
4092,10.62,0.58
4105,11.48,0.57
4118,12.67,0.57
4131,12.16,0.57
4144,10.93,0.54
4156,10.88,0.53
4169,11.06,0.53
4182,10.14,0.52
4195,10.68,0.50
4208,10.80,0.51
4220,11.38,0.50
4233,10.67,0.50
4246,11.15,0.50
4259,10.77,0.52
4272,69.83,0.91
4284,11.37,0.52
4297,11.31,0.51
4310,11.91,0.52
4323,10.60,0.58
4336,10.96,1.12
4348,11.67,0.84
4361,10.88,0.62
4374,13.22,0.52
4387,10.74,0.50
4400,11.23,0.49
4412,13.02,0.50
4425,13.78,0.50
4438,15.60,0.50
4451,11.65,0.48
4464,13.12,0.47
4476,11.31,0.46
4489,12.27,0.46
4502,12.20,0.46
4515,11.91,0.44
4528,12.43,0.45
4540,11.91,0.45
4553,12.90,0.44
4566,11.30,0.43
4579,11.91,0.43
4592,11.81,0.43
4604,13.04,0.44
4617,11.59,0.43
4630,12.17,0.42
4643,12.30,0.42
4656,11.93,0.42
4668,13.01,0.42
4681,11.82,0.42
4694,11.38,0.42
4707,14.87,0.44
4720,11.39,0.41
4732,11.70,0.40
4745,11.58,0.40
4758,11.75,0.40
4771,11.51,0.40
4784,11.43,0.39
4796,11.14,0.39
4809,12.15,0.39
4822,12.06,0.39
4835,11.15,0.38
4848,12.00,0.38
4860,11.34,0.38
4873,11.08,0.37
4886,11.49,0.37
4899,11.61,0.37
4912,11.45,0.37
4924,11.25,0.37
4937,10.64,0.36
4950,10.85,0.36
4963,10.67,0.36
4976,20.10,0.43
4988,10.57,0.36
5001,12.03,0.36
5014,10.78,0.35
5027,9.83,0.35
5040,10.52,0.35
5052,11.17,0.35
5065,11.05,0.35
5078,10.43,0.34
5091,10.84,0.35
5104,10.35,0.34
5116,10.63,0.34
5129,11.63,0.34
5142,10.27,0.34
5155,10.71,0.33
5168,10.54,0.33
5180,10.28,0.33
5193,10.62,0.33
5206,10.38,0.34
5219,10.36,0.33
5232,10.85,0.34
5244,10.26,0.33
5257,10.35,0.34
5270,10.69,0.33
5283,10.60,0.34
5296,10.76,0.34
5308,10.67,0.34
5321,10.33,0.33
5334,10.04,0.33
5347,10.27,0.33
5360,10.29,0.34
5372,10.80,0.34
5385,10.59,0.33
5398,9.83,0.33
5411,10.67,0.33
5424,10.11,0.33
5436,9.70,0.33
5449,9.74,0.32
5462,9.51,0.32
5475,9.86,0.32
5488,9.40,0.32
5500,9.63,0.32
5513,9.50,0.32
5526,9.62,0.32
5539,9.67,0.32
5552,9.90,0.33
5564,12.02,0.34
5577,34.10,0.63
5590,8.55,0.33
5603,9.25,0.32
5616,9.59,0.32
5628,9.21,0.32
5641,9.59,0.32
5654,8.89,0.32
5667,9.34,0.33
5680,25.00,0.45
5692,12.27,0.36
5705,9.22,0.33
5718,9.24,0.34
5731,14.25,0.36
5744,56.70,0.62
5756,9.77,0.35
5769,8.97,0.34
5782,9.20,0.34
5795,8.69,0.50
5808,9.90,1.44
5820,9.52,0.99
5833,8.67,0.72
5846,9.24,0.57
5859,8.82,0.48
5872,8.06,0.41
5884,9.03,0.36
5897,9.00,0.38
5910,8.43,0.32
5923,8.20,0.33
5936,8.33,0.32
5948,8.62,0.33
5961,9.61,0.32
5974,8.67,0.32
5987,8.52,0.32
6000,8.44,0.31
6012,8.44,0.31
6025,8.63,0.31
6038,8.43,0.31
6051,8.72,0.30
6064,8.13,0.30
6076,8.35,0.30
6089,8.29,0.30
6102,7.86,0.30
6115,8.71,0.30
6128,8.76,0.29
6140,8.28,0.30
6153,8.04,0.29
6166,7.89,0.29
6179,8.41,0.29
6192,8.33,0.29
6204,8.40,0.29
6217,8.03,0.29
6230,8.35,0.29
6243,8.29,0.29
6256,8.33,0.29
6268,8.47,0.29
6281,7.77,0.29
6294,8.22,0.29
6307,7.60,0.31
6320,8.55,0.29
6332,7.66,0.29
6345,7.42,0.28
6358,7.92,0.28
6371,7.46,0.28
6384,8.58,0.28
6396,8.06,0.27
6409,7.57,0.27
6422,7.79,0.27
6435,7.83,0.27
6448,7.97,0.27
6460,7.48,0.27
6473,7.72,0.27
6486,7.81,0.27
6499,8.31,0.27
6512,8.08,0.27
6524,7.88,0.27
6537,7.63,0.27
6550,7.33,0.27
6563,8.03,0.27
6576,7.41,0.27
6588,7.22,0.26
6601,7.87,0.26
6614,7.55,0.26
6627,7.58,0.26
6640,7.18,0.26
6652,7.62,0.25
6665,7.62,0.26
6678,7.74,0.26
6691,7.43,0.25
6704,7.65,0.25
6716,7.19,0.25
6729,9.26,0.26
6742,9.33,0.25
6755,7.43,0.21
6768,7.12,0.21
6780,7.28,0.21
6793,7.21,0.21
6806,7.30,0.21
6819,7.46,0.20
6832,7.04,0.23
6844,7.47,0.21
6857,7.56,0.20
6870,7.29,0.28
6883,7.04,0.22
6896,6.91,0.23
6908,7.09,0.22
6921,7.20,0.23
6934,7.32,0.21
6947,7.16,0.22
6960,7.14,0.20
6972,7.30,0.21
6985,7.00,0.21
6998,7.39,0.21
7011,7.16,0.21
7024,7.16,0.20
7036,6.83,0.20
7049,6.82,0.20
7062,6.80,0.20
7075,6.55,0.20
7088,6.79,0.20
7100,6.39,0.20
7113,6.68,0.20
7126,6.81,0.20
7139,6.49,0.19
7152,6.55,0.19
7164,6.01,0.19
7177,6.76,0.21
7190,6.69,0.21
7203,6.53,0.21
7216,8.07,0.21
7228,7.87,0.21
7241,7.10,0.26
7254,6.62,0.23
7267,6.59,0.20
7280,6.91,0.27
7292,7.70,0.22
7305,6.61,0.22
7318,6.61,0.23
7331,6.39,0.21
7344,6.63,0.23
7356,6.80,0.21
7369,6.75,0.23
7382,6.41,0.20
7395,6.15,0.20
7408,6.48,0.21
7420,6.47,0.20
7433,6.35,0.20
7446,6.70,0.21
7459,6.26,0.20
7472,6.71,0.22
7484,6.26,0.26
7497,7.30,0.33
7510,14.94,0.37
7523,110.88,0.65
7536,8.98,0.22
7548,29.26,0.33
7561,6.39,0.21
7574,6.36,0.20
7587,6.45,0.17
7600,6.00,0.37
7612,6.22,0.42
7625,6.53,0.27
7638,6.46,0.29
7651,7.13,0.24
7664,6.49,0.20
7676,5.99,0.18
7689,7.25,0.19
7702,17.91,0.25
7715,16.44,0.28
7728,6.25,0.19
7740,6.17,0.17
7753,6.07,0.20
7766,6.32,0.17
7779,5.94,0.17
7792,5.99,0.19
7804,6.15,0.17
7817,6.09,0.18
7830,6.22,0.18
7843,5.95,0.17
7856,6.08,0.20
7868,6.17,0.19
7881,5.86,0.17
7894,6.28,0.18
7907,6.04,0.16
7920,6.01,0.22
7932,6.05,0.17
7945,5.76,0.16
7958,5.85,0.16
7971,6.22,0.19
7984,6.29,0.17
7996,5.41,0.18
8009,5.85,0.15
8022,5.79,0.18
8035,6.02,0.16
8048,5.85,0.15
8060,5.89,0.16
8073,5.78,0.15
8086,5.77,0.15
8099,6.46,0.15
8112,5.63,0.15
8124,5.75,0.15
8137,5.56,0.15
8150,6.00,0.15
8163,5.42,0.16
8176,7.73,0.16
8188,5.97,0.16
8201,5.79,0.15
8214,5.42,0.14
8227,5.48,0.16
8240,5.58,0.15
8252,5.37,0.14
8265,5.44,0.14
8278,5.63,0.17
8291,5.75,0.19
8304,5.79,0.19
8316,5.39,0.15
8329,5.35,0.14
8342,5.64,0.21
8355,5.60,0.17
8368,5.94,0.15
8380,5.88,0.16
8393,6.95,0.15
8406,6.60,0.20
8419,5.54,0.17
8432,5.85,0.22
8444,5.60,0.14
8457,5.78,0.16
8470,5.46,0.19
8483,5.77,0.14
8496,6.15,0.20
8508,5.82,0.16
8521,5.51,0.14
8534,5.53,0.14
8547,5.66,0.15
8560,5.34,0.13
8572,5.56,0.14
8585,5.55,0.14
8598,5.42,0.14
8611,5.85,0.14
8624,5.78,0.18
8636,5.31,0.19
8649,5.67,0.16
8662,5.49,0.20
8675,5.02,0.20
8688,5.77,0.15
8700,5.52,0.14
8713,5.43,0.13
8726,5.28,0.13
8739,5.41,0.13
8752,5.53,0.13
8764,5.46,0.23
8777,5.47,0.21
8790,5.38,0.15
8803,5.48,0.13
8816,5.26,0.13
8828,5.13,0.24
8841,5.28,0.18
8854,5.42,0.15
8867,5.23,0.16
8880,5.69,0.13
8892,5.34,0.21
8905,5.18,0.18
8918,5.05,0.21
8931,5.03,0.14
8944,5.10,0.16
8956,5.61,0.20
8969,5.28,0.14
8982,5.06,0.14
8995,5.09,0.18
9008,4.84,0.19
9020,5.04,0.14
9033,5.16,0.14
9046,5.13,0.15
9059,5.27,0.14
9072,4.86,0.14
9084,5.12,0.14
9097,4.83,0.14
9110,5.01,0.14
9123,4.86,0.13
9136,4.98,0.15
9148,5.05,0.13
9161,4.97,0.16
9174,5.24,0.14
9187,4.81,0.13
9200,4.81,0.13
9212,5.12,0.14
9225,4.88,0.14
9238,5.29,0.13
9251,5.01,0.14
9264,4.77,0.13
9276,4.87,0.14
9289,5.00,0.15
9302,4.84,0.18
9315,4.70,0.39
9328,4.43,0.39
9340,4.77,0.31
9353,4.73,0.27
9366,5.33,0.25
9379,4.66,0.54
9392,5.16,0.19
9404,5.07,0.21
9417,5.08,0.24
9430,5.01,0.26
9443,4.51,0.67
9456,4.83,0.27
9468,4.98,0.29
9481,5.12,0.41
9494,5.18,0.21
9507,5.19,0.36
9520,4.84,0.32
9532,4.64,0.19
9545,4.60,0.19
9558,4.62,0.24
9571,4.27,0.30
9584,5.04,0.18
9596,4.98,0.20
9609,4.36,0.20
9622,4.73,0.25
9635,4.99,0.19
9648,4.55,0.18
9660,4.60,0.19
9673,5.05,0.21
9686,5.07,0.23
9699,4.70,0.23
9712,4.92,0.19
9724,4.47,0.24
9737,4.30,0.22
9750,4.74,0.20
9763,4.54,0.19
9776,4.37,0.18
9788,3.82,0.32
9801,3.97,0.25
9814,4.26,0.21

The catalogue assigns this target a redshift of 0.146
